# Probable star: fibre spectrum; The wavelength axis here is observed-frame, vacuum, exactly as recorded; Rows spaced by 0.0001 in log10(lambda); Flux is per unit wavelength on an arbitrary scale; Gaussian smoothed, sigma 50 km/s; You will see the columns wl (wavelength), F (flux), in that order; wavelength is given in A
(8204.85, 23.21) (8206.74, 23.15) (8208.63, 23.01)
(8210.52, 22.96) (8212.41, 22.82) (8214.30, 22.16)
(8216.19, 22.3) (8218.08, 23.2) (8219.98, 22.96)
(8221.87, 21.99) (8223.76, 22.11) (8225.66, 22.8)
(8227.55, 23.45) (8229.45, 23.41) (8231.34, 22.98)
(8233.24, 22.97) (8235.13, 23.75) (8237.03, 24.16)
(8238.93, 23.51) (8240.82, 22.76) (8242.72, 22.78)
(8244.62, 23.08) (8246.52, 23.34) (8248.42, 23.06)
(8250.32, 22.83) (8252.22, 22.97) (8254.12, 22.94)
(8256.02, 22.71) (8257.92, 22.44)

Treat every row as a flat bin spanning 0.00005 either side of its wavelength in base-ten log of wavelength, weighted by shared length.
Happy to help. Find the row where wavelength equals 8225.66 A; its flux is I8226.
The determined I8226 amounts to 22.8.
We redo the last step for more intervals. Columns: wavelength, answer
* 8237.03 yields 24.16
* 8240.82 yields 22.76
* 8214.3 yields 22.16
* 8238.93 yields 23.51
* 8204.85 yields 23.21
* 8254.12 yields 22.94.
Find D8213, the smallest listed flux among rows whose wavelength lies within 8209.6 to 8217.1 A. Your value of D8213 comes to 22.16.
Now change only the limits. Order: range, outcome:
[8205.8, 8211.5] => 22.96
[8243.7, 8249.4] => 23.06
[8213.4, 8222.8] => 21.99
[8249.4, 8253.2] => 22.83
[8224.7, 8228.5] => 22.8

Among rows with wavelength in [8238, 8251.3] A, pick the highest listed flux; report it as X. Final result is 23.51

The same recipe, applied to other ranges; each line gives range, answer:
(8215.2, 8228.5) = 23.45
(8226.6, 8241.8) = 24.16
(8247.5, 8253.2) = 23.06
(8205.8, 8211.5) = 23.15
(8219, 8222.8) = 22.96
